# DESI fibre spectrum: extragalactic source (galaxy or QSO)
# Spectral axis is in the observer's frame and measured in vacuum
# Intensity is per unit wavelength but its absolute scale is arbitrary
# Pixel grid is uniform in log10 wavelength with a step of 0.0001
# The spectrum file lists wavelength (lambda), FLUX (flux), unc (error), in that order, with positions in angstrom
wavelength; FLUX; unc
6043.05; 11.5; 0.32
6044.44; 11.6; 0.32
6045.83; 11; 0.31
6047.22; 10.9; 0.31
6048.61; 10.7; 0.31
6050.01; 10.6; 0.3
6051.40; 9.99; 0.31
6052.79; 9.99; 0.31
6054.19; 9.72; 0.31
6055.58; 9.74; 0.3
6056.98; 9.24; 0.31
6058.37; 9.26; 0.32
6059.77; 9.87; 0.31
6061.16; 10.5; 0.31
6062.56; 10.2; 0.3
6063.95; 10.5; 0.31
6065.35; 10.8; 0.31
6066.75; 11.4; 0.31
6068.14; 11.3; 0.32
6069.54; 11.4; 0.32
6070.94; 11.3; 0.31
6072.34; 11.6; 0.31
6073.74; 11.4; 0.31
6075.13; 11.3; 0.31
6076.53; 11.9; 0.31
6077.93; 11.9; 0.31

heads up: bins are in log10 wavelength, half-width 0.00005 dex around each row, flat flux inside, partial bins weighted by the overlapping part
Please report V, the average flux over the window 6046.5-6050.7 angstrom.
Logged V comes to 10.7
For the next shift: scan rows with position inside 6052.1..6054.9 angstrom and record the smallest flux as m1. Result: 9.72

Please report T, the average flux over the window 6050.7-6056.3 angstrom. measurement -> 9.86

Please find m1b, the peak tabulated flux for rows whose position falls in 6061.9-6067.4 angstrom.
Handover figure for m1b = 11.4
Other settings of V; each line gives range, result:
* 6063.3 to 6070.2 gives 11.1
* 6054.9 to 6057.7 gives 9.48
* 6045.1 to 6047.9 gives 11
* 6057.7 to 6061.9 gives 9.88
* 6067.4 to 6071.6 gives 11.3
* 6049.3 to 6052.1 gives 10.3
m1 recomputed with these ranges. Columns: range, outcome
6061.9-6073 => 10.2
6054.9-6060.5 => 9.24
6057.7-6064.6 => 9.26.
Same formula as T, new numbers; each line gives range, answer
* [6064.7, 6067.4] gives 11.1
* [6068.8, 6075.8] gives 11.4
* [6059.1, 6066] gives 10.4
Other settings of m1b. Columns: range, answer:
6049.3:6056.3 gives 10.6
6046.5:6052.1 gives 10.9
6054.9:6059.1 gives 9.74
